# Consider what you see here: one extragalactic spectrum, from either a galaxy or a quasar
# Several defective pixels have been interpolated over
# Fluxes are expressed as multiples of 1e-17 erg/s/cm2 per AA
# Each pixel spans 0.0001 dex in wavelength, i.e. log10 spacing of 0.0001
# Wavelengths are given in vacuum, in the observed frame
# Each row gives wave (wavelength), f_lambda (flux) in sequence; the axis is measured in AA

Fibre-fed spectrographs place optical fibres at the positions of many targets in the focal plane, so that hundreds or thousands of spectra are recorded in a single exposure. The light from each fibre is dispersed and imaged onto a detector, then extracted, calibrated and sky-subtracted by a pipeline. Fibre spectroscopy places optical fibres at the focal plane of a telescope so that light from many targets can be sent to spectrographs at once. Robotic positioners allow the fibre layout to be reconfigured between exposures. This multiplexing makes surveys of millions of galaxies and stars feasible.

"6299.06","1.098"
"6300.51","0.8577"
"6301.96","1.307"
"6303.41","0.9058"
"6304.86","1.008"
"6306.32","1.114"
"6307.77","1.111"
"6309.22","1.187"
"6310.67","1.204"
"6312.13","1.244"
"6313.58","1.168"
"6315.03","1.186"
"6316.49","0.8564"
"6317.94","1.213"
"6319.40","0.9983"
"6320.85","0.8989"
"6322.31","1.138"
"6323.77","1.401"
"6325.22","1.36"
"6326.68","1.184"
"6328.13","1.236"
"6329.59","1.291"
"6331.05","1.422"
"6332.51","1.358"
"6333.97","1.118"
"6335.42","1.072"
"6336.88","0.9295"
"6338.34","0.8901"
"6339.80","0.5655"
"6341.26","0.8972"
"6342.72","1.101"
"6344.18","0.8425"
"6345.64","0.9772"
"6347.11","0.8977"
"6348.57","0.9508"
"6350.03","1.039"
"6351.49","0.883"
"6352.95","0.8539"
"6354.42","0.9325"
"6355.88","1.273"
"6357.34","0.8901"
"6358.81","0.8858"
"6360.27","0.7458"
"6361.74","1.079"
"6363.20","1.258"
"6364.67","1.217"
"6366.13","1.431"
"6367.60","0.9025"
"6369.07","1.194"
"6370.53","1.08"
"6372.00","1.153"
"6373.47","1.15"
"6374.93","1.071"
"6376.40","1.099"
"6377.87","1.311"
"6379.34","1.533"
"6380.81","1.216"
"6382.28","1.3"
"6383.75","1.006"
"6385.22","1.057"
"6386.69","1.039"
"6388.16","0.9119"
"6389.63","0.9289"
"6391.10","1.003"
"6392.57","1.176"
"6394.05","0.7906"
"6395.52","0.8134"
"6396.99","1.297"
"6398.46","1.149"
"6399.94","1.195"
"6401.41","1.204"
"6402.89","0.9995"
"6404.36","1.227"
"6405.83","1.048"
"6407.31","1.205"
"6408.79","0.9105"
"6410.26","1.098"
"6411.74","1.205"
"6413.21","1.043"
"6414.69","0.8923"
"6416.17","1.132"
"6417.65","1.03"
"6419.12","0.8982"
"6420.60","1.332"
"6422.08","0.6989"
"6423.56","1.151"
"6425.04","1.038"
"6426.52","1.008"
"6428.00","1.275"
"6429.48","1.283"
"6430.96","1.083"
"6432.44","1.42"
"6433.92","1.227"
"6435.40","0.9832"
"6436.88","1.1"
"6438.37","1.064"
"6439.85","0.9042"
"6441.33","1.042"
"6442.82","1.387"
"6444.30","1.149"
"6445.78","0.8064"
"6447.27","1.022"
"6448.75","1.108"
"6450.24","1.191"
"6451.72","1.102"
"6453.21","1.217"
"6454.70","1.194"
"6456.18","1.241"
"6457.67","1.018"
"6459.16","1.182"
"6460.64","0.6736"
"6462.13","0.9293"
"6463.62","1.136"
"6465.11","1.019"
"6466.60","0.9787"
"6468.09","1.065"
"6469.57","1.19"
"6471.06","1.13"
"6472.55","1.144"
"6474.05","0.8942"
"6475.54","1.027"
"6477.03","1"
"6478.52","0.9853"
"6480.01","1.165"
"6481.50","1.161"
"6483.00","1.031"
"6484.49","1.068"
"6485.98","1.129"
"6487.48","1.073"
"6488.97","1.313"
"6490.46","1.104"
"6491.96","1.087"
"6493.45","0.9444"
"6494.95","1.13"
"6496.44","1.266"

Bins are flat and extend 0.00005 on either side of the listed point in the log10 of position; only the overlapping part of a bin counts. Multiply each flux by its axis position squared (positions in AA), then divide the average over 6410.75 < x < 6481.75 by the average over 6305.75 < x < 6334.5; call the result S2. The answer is 0.95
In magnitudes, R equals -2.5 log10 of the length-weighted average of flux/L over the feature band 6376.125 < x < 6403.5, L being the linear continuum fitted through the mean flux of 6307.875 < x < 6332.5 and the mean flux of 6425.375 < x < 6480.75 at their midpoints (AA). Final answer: 0.03 mag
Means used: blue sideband 1.19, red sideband 1.09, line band 1.11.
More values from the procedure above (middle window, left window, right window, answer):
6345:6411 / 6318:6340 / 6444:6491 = 0.041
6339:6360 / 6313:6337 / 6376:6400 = 0.234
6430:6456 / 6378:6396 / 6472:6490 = -0.042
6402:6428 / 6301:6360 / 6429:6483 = 0.020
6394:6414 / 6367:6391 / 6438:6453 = 0.011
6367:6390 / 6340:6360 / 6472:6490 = -0.161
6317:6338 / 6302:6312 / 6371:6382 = -0.033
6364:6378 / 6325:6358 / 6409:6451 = -0.098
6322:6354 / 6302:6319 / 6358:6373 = 0.043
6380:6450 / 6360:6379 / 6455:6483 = 0.021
